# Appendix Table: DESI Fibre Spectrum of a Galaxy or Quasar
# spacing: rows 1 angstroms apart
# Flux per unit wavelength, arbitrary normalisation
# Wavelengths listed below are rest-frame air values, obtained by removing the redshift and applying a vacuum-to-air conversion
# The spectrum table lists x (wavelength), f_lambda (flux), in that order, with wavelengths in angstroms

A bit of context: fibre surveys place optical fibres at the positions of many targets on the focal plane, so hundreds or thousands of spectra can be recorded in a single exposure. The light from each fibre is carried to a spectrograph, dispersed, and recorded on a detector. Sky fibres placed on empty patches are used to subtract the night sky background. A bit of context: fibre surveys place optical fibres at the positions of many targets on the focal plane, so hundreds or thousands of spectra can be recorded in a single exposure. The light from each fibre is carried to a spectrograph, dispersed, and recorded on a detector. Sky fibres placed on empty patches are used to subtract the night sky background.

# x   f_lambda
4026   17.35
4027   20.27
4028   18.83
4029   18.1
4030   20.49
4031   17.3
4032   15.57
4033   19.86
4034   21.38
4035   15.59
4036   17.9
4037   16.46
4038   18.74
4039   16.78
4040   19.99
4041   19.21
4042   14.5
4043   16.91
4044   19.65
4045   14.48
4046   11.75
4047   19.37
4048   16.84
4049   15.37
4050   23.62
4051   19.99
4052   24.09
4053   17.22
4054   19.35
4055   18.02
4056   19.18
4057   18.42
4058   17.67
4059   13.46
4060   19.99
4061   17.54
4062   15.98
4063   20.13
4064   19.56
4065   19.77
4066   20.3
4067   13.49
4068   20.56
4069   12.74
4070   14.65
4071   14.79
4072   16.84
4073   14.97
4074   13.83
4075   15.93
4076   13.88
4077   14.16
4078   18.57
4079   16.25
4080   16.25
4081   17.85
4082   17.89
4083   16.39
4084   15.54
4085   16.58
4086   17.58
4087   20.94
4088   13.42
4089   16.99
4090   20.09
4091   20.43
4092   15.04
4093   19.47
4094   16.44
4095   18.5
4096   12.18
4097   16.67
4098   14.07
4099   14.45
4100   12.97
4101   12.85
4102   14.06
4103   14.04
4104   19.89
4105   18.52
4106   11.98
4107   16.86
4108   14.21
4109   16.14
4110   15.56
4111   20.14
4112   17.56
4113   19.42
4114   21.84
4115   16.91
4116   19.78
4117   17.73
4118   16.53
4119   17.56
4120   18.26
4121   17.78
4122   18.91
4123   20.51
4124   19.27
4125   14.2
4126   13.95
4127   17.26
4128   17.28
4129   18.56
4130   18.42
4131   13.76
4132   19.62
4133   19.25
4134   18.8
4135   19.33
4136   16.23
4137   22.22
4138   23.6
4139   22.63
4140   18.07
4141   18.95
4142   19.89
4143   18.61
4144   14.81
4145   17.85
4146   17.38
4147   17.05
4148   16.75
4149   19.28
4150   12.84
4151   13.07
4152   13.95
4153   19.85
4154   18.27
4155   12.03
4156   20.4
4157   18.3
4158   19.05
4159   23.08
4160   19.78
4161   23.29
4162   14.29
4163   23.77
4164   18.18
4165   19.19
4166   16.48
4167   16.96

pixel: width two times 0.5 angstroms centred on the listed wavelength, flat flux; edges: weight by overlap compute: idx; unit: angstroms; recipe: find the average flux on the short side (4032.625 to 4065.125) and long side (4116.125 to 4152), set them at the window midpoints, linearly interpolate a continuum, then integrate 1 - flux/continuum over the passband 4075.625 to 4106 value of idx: 2.8 angstroms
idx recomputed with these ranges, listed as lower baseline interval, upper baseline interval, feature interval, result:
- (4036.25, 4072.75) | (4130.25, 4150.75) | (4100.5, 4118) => 1.1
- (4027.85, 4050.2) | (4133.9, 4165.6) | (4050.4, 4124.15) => 3.6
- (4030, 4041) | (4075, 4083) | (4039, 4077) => -0.3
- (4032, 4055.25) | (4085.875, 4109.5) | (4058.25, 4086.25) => 0.7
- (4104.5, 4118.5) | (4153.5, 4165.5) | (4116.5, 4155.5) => 1.2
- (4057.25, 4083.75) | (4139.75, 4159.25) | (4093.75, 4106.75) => 1.4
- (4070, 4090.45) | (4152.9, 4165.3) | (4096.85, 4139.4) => 0.8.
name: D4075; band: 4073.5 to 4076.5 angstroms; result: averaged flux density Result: 14.5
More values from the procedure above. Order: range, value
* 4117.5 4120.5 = 17.5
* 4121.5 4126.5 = 17.4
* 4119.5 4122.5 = 18.3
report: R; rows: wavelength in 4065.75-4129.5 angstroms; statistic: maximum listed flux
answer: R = 21.84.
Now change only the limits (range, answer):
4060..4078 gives 20.56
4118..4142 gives 23.6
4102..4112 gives 20.14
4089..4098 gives 20.43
